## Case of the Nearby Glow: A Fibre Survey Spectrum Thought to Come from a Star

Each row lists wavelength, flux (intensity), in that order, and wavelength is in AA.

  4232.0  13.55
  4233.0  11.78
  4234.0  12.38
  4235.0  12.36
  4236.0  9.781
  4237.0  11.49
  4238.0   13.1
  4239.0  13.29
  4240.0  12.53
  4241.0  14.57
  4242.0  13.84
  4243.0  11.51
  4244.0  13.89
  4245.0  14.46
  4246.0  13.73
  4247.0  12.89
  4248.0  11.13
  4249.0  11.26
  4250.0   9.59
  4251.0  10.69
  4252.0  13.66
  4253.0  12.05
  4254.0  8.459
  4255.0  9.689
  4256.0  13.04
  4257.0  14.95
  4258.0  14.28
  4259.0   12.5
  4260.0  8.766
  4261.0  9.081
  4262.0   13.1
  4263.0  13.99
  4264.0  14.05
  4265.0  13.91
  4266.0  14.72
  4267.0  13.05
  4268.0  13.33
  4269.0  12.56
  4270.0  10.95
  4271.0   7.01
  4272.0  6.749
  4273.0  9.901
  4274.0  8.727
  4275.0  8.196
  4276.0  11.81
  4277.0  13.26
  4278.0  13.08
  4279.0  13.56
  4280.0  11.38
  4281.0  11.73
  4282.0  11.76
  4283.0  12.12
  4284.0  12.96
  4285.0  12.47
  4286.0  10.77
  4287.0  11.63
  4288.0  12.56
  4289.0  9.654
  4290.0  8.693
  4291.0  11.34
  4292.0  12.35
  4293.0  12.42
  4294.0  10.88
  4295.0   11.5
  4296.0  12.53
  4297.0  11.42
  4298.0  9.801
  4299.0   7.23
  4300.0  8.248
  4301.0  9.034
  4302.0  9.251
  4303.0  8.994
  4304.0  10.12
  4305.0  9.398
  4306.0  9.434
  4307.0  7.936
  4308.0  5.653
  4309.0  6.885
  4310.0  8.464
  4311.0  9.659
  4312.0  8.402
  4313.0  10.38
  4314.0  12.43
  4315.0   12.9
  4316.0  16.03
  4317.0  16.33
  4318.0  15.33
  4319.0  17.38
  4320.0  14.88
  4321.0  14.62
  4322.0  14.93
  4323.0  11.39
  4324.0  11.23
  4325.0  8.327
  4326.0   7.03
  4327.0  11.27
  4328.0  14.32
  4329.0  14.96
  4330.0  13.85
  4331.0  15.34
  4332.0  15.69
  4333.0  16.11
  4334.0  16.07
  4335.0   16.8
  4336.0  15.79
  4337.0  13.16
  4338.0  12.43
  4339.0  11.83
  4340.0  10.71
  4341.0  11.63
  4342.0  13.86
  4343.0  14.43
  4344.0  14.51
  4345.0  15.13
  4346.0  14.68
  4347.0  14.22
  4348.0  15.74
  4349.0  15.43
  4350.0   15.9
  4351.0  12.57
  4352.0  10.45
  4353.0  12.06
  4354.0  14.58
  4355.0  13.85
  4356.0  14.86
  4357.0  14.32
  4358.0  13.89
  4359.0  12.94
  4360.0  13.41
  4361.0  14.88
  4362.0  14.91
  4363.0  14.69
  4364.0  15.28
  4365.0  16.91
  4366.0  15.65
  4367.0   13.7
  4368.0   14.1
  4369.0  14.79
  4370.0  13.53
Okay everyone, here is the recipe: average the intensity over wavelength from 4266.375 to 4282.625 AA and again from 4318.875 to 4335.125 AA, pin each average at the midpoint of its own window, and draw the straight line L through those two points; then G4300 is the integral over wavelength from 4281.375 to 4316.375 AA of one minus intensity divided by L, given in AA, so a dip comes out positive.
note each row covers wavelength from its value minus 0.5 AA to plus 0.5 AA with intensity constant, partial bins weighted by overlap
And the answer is 5.2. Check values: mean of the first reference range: 11.1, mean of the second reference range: 13.6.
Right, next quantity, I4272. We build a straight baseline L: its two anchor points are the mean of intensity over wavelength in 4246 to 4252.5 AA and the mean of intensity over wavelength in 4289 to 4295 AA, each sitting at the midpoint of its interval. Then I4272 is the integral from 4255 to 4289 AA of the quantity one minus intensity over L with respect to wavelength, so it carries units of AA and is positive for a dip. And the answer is -1.4 AA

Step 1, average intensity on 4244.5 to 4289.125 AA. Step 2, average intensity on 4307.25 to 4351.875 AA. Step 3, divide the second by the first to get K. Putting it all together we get 1.1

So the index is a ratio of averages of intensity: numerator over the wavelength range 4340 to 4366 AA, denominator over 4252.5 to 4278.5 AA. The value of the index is 1.2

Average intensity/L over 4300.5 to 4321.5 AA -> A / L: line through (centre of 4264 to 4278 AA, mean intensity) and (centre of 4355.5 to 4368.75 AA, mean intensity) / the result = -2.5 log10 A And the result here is 0.15 mag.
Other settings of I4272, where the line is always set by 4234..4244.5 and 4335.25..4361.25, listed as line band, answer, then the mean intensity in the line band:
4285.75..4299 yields 2.13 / 11.1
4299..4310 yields 4.02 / 8.44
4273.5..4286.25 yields 1.32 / 11.7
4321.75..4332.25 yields 0.85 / 12.4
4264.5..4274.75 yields 1.52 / 11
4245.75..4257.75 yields 0.92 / 11.8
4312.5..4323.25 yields -0.69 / 14.3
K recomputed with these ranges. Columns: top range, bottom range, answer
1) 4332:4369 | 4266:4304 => 1.30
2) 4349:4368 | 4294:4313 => 1.54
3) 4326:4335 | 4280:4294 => 1.25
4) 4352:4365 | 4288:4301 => 1.34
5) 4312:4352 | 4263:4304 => 1.23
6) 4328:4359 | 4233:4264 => 1.16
